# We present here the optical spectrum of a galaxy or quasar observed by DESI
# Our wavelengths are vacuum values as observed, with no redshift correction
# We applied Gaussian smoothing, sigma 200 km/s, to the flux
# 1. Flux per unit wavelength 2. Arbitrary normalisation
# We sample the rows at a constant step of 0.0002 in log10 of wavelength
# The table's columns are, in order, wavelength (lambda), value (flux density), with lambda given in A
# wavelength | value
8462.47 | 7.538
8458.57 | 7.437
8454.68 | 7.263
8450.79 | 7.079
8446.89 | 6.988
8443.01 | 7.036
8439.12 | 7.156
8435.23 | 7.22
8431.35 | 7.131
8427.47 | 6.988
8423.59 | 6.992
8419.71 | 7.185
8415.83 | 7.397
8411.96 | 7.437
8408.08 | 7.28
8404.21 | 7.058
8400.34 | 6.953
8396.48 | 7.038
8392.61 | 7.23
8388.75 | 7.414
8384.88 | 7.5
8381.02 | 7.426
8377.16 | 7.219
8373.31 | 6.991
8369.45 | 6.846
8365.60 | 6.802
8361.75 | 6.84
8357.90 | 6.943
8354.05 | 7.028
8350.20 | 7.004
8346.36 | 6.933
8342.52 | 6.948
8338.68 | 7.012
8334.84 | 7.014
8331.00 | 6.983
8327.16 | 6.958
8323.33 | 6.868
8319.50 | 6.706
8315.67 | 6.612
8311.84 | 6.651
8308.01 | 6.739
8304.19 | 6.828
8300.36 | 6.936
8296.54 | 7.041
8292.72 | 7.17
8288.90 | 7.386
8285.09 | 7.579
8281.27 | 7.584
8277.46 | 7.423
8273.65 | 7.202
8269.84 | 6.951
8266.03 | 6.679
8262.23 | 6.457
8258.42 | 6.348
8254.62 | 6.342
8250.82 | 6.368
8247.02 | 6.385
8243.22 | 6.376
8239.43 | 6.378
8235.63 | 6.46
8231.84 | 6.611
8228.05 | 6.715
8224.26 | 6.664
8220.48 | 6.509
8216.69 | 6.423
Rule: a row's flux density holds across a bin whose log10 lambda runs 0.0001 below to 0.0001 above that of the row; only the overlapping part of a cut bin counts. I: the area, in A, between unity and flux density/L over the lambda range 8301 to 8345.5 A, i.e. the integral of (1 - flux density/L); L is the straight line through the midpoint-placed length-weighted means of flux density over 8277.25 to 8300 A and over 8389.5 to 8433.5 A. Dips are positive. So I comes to 2.6 A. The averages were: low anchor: 7.33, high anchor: 7.16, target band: 6.85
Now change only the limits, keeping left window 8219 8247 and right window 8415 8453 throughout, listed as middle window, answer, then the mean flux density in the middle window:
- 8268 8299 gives -2.9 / 7.29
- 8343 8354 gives -0.2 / 6.98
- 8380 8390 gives -0.7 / 7.45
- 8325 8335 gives -0.3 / 6.97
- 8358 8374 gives 0.1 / 6.87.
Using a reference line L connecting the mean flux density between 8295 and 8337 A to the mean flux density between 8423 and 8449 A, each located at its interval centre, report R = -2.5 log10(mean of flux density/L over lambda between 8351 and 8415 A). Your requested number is -0.023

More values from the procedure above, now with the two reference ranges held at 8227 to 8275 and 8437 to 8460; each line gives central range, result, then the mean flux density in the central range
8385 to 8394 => -0.06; 7.36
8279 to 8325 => -0.05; 7.01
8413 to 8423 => -0.03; 7.26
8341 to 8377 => -0.01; 6.94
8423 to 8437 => 0.00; 7.09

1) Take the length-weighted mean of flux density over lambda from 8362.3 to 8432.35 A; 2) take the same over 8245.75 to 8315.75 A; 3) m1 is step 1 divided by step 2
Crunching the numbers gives 1.0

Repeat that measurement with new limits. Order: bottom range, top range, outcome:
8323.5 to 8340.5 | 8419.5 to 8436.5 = 1.02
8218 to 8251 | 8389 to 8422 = 1.11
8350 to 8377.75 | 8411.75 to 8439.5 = 1.03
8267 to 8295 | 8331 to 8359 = 0.96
